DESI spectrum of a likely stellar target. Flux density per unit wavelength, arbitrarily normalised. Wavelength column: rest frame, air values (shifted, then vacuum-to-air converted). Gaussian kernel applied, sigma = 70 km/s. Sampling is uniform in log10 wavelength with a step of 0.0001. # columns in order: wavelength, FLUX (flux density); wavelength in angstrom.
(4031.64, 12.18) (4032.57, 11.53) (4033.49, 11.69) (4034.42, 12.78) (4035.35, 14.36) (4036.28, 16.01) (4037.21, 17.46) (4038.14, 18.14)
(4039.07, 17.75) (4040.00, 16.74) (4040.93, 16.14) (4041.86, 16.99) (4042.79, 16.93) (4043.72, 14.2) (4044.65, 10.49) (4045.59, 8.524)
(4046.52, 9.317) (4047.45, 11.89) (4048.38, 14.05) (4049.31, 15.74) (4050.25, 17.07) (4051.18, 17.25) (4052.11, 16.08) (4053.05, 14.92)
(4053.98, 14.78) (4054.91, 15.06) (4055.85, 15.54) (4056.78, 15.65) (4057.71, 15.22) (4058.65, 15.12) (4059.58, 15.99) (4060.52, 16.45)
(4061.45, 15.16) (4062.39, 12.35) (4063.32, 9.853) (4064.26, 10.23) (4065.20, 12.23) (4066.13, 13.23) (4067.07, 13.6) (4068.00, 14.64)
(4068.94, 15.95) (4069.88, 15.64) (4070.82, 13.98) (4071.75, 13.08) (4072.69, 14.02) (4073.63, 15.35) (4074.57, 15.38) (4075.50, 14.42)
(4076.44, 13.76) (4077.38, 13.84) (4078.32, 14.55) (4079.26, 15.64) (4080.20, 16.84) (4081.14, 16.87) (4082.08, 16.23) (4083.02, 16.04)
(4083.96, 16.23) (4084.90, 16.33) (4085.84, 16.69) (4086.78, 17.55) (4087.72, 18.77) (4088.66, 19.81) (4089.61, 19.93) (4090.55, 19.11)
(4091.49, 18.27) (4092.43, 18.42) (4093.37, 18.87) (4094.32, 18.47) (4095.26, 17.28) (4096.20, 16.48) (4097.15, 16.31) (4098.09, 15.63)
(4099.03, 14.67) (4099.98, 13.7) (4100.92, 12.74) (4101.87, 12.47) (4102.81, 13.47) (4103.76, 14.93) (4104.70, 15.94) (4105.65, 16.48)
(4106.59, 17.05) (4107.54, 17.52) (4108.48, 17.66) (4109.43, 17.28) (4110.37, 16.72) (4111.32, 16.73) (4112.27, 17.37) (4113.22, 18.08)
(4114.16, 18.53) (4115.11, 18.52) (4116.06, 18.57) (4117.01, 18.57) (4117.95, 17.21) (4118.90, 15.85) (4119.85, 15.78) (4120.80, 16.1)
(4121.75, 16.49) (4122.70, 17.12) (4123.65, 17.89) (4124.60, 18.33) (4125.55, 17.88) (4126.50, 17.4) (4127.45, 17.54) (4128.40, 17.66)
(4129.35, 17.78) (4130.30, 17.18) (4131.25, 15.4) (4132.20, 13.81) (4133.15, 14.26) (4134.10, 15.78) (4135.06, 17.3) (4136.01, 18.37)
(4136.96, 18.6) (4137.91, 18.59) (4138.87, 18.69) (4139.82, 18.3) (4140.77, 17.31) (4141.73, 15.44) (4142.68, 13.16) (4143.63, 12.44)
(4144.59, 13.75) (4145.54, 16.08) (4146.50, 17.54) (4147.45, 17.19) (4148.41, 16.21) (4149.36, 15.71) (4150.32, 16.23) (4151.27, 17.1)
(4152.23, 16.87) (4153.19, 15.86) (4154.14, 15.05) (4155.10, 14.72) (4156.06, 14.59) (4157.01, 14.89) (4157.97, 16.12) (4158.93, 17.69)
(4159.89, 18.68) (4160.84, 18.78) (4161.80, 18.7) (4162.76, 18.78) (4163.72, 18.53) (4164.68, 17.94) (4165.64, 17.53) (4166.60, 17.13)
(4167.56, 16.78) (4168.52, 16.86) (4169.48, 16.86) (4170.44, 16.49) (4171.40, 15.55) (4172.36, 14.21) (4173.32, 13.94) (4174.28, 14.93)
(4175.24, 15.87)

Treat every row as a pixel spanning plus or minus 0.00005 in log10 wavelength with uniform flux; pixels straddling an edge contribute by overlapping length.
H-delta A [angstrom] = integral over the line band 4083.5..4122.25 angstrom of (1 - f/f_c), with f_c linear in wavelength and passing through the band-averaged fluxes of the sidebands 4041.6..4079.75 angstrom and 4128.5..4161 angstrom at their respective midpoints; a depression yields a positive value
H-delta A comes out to -4.1 angstrom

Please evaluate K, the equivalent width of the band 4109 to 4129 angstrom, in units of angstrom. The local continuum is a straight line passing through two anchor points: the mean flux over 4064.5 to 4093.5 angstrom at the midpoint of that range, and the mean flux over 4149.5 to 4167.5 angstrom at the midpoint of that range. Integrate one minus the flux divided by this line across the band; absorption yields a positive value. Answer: -1.2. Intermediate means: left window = 15.9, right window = 16.9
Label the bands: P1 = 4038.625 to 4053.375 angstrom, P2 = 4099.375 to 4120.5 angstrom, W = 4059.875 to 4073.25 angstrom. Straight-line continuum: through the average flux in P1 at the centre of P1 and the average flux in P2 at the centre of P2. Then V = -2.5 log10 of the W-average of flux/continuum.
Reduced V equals 0.12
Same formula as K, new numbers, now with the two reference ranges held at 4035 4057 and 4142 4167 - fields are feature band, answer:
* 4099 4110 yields 0.3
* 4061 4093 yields 0.0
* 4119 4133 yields -0.6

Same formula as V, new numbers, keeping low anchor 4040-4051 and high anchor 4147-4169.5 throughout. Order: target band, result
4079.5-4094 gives -0.18 mag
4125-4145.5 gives -0.02 mag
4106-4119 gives -0.12 mag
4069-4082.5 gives -0.02 mag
